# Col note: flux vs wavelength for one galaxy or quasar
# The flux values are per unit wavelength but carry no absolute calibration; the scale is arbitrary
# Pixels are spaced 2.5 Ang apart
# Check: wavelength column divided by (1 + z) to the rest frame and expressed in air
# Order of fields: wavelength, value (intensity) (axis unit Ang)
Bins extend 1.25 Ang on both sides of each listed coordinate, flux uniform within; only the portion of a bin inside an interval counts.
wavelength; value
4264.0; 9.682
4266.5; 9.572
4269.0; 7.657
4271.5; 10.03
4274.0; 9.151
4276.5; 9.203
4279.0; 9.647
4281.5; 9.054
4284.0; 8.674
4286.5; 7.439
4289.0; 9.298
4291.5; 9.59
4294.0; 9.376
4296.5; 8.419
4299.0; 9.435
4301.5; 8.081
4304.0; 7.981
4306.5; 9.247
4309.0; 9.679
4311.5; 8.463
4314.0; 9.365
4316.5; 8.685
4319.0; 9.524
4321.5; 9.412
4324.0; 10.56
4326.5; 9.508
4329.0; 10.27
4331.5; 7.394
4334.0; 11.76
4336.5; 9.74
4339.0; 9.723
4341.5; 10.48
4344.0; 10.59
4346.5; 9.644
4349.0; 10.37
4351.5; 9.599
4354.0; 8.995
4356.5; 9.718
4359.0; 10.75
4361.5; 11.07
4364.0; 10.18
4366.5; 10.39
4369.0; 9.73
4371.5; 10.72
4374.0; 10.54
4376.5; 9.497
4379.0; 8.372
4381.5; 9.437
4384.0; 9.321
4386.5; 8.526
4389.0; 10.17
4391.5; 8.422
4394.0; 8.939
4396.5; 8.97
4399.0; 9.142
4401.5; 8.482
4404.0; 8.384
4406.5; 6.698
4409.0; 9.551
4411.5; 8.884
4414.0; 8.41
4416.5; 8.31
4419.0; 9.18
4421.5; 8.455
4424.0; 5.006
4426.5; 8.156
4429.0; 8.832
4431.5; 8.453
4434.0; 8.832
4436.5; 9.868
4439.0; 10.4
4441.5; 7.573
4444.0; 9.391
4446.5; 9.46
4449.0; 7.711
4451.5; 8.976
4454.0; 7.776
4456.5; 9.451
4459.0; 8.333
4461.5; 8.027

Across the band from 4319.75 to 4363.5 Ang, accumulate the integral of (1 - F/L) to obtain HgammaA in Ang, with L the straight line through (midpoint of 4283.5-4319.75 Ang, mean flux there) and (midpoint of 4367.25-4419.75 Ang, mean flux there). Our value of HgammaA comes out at -5.00 Ang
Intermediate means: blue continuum 8.88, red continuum 9.04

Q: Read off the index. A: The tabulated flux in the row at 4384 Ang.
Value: 9.321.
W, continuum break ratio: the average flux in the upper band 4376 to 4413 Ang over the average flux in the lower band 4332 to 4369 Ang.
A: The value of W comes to 0.9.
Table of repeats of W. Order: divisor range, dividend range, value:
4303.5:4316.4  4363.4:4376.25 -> 1.14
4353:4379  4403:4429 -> 0.81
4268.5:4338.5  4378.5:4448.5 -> 0.95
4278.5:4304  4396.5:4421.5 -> 0.97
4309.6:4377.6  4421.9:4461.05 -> 0.86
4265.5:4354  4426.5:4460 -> 0.95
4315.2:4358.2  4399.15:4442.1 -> 0.87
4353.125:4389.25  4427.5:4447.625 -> 0.92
